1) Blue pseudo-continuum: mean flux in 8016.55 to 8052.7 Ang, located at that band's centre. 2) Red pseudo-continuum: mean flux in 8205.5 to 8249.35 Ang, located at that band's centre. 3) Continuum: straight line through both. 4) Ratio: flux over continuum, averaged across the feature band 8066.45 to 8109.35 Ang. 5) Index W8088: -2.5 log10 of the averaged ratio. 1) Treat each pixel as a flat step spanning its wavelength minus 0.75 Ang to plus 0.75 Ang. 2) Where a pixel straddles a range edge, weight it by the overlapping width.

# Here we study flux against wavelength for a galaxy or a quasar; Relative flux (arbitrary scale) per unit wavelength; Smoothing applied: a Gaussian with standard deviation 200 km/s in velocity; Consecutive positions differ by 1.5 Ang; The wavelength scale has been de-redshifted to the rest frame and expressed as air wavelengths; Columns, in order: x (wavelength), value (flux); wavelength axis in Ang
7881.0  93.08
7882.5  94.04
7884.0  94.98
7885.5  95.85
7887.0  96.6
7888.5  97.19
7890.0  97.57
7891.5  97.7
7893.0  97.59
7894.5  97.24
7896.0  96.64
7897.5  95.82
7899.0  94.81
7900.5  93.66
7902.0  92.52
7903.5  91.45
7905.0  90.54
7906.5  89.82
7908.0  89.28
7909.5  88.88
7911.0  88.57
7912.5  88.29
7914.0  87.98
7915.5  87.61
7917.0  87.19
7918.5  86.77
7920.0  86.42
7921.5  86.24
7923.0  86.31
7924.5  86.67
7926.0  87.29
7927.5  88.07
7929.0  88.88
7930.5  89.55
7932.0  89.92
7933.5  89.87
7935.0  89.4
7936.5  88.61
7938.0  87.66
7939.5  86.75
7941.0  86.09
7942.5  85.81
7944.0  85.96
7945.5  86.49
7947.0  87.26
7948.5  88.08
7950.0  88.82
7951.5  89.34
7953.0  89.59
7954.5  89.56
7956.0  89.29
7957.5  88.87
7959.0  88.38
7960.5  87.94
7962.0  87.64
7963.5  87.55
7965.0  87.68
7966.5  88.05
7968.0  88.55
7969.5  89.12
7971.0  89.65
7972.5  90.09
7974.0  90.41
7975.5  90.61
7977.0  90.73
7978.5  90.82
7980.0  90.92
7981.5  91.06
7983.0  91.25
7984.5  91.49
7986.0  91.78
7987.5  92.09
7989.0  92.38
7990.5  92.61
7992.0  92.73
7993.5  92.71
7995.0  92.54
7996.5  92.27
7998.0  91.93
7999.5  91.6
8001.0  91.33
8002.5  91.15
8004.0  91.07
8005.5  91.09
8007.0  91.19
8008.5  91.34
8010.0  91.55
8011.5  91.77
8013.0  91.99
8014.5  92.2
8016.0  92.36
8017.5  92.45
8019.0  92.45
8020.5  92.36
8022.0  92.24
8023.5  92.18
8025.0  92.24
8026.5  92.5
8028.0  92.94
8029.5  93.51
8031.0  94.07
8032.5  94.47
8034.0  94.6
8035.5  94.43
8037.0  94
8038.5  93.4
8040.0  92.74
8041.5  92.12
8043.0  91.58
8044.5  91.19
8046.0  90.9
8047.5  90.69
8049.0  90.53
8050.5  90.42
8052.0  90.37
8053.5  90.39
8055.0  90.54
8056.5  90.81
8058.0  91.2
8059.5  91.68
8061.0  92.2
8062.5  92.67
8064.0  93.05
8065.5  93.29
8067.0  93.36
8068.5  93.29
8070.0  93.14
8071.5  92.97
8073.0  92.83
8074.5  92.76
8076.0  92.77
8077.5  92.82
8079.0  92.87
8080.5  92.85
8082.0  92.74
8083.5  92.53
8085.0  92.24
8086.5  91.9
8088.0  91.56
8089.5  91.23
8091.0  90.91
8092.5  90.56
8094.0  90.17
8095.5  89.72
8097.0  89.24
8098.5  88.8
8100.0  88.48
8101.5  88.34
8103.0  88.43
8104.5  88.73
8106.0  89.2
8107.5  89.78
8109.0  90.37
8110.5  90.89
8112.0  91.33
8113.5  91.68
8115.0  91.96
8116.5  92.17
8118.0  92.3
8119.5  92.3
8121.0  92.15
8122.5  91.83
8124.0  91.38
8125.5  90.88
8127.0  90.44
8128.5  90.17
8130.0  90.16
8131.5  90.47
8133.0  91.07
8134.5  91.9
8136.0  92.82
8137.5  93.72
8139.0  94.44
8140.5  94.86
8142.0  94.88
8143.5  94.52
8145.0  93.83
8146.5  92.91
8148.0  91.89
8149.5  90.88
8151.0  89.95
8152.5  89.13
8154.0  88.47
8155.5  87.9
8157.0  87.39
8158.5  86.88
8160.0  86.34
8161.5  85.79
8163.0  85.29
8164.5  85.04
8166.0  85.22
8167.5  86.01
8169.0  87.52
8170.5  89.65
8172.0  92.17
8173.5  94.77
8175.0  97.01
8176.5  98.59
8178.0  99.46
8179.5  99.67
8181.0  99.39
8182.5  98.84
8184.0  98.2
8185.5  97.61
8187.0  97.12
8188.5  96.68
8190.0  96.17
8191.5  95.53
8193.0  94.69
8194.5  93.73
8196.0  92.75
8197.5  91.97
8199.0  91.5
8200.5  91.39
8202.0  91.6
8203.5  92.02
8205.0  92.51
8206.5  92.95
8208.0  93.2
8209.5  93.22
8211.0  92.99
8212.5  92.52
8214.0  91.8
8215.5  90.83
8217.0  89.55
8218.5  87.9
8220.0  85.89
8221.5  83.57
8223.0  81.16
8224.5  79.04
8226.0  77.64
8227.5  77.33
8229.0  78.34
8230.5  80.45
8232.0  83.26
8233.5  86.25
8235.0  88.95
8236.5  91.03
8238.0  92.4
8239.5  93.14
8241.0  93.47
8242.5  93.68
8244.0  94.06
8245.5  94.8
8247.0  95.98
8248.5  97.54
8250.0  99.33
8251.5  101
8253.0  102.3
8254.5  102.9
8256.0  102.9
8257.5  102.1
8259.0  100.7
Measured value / 0.00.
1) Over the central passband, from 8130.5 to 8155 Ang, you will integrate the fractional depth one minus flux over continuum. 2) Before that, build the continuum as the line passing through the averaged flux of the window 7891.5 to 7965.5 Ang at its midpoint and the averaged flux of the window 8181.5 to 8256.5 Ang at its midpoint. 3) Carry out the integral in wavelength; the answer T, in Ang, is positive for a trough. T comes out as -0.3 Ang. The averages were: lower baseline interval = 89.3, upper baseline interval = 91.9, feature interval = 92.2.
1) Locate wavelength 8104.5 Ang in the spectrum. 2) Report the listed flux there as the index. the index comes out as 88.73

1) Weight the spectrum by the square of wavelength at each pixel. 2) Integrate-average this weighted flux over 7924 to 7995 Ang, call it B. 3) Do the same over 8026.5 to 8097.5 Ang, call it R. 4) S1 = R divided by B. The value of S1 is 1.06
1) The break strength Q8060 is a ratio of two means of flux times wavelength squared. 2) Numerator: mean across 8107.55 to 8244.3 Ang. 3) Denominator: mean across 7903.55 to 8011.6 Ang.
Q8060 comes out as 1.07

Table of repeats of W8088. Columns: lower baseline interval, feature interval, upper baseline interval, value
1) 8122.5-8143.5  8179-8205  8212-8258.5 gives -0.04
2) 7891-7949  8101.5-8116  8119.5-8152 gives 0.02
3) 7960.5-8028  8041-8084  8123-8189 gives -0.01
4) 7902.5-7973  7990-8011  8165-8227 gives -0.03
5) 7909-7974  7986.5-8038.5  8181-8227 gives -0.04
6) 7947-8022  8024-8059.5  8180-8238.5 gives -0.02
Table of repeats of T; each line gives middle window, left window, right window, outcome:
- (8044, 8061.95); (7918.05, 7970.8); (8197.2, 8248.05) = -0.5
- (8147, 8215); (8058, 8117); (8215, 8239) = -4.3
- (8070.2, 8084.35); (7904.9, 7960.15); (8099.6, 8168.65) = -0.5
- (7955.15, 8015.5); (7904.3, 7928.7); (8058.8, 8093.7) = -0.6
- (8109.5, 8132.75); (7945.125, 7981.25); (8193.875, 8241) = -0.7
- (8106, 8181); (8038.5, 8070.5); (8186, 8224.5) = 0.3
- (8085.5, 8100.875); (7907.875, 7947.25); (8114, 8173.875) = -0.1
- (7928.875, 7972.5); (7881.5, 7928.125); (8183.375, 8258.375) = 1.6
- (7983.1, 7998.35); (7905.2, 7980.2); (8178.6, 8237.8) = -0.6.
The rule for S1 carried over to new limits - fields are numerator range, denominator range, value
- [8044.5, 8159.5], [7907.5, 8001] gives 1.06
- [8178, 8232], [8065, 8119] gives 1.02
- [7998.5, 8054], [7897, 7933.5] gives 1.06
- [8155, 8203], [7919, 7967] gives 1.12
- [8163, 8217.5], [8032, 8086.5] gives 1.04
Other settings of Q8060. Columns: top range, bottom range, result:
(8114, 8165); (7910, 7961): 1.09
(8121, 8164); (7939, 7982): 1.07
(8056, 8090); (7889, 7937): 1.06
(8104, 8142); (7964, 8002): 1.04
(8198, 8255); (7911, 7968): 1.10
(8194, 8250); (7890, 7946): 1.08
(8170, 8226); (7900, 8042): 1.09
